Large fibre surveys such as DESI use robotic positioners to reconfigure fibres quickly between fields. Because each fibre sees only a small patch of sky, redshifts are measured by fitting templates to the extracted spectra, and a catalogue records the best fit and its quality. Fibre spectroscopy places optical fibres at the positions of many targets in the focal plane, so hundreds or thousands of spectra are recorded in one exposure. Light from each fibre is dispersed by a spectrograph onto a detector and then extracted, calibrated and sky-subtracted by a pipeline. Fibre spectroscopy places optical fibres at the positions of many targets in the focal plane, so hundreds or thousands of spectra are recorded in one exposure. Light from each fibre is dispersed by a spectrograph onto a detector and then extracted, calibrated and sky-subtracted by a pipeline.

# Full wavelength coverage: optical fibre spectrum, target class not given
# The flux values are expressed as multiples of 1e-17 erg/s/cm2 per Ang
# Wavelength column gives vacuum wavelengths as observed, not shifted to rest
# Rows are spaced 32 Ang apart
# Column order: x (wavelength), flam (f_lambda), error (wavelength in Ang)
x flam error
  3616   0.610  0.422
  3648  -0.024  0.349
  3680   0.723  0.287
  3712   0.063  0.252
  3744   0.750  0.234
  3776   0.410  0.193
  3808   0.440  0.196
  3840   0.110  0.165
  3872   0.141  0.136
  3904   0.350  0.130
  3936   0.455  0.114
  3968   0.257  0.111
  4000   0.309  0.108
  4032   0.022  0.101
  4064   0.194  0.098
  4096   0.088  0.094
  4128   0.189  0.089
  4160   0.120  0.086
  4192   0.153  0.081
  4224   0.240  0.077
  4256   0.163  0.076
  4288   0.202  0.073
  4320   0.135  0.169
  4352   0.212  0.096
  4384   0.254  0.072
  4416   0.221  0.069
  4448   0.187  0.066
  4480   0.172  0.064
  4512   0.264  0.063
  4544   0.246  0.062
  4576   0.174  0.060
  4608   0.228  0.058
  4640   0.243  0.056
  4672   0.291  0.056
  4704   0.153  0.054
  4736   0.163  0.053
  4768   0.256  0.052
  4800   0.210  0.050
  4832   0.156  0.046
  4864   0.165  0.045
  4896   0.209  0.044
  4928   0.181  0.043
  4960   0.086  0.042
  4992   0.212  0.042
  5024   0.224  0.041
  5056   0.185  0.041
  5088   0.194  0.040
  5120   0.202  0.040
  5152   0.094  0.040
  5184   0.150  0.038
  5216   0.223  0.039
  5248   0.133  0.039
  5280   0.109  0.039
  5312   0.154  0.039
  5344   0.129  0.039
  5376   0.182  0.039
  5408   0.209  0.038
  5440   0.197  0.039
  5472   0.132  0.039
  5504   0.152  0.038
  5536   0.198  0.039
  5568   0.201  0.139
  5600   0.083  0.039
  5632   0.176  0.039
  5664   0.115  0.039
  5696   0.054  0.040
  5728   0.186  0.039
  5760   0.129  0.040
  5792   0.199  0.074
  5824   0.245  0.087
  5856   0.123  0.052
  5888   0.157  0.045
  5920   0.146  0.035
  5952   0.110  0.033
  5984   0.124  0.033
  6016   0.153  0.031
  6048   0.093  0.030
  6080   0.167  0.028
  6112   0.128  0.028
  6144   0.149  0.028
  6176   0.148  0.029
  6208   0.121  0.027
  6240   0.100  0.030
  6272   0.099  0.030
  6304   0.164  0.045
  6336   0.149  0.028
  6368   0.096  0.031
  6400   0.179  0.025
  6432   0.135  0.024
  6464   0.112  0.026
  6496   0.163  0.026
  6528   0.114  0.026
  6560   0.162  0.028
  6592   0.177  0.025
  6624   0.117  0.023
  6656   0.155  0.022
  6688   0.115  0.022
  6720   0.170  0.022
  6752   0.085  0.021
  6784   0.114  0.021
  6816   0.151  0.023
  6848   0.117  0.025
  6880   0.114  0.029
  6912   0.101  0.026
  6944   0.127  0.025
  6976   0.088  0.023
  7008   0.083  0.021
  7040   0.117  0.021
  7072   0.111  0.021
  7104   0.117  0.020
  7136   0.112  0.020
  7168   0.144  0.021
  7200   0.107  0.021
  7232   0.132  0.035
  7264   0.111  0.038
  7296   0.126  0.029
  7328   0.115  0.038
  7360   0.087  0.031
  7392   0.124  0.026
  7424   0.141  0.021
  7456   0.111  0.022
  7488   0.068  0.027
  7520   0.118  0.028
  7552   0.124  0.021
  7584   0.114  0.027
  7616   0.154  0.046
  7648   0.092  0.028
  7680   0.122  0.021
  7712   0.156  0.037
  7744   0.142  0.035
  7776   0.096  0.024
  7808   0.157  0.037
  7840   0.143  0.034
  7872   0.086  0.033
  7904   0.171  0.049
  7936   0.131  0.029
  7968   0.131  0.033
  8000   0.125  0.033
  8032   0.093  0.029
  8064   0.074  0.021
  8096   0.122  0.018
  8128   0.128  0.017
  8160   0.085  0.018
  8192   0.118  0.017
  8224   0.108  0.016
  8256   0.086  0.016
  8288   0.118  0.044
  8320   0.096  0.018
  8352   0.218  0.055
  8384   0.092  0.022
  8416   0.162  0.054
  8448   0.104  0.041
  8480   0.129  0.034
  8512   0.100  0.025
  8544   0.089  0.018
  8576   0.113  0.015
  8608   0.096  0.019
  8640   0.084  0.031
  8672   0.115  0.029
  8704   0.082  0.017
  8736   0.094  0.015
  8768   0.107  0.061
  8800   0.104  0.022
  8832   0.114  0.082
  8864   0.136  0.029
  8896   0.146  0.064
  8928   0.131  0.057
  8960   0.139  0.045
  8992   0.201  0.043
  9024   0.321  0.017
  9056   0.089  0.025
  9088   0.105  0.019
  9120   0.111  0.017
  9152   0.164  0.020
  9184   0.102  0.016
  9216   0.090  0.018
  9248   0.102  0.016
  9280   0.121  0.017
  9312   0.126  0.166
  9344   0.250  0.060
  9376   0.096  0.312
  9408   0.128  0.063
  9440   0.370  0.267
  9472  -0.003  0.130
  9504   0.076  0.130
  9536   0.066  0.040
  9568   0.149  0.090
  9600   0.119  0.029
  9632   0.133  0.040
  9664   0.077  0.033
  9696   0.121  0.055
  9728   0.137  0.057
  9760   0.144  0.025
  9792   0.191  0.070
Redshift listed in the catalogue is 1.416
